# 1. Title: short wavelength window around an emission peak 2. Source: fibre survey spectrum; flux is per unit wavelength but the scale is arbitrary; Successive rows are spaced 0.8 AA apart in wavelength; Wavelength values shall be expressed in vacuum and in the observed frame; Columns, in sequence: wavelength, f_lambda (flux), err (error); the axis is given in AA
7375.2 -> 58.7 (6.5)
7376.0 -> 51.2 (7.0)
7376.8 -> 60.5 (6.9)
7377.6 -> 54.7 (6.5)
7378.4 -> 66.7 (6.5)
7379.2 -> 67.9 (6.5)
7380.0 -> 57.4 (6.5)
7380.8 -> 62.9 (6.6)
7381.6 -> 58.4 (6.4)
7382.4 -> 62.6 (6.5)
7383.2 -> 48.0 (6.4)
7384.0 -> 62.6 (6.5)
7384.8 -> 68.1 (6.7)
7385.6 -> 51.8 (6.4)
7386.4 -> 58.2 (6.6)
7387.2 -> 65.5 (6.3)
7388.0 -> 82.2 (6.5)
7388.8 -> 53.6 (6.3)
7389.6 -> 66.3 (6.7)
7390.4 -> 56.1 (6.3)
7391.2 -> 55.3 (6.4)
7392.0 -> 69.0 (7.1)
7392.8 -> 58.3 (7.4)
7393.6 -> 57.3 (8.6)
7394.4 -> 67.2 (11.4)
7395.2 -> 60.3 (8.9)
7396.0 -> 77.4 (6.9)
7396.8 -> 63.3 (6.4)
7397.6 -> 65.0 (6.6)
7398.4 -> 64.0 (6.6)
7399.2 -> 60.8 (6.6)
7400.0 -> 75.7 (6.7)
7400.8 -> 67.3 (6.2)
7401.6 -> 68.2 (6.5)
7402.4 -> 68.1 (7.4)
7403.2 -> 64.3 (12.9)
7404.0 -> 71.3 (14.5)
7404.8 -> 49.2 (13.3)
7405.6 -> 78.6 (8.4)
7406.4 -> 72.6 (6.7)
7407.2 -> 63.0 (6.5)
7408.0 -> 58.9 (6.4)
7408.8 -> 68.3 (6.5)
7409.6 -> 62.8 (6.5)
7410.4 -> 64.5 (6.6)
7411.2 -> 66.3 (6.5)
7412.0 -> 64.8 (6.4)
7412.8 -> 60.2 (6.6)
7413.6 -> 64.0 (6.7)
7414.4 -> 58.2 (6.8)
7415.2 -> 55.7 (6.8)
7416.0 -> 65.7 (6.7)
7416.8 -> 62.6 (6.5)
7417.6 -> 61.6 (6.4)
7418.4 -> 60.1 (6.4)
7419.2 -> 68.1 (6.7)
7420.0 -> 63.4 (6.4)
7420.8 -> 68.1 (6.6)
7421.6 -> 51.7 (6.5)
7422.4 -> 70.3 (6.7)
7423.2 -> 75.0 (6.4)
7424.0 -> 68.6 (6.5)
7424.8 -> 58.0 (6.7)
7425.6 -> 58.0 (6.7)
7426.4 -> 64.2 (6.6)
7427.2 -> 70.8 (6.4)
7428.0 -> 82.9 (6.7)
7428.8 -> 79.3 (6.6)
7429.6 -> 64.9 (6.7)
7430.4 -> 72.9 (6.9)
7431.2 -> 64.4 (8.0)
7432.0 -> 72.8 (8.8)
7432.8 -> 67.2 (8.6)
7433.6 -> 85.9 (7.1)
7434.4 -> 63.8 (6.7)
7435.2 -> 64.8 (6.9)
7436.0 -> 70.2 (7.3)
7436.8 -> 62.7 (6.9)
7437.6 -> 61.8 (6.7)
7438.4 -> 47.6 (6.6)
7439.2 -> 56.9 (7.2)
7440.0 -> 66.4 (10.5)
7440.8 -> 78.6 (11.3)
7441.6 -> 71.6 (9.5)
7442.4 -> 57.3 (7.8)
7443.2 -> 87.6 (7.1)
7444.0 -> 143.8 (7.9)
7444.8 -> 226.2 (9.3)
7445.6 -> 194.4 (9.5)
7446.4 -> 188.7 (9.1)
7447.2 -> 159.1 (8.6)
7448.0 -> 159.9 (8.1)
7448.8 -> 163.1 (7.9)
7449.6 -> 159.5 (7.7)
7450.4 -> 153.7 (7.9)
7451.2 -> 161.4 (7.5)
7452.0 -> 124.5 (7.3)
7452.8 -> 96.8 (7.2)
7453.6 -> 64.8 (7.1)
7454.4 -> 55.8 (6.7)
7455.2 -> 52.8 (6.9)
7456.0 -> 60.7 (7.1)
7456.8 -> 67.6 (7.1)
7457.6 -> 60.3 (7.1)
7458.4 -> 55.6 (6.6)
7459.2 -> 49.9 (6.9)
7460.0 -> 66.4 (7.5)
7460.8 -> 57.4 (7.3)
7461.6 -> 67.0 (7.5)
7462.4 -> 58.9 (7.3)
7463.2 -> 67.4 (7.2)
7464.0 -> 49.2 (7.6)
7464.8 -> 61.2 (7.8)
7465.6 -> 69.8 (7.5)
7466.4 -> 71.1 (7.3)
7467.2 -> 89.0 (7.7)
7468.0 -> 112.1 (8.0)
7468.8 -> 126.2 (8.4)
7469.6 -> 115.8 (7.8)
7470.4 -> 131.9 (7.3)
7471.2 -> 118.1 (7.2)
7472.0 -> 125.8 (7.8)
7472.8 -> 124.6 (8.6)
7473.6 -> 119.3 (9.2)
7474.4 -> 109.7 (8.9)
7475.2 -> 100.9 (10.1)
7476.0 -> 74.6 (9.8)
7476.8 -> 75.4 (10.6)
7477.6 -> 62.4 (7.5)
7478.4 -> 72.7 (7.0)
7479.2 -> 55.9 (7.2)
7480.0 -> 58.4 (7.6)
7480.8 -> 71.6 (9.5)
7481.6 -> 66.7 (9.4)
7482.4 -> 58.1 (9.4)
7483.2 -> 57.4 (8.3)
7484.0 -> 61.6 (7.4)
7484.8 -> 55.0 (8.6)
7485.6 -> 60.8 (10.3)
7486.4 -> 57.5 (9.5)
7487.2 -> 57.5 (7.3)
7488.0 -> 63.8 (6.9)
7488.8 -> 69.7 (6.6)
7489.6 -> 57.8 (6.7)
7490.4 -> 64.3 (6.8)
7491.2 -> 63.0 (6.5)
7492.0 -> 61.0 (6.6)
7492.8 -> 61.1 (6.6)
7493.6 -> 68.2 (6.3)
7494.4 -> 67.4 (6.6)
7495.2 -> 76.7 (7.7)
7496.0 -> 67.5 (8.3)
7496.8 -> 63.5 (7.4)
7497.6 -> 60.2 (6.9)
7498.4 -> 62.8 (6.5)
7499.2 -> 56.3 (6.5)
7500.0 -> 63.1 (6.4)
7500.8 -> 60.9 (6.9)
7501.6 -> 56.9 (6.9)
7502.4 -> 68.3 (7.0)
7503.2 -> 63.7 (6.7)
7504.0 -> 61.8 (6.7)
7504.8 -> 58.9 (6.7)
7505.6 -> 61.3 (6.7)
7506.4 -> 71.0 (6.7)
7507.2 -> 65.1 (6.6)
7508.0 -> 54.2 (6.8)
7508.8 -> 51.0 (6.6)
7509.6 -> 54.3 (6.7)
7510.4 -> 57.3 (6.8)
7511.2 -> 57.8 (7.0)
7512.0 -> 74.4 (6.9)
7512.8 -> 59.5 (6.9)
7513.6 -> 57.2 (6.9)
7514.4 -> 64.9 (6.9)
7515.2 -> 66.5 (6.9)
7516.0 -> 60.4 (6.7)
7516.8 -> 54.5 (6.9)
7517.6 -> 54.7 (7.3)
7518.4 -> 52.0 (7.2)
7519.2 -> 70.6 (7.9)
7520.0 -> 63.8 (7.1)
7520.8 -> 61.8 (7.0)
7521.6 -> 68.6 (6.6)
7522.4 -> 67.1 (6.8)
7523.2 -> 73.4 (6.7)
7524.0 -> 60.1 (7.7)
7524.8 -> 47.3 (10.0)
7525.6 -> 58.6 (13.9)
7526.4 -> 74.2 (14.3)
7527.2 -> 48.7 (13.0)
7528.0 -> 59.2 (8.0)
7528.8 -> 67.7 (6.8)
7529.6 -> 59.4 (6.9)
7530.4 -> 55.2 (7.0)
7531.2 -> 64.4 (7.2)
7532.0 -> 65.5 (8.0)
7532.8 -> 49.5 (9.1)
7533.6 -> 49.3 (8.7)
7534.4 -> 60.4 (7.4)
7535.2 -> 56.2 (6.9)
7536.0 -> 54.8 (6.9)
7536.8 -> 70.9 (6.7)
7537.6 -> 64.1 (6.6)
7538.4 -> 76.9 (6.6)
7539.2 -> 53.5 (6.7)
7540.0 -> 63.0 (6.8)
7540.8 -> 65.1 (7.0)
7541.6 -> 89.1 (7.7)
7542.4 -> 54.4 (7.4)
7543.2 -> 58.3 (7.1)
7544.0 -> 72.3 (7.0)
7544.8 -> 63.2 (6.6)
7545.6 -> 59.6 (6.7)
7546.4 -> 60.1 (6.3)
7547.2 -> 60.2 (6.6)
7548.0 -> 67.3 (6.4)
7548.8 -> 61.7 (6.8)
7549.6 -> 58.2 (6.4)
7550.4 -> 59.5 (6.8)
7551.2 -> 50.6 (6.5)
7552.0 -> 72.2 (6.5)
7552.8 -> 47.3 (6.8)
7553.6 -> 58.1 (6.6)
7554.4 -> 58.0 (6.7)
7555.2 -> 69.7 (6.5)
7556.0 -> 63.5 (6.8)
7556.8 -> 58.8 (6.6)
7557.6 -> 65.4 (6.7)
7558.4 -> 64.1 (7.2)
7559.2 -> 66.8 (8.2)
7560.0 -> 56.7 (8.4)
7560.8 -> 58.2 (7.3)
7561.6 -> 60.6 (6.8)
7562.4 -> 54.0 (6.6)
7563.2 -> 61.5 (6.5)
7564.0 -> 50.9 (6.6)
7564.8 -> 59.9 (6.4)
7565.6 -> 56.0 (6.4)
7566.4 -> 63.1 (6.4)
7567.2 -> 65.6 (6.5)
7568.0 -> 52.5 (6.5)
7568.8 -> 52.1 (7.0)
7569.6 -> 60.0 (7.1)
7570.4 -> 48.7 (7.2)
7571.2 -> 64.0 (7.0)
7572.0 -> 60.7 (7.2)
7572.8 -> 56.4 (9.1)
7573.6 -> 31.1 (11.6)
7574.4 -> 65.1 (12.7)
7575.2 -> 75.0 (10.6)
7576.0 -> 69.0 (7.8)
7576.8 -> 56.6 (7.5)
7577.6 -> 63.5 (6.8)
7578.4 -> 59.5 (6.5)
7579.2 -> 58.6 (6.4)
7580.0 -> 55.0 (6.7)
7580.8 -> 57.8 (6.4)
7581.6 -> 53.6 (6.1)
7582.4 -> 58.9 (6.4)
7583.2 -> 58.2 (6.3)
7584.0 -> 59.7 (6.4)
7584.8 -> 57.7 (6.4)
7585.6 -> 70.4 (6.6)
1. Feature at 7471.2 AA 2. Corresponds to [N II]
